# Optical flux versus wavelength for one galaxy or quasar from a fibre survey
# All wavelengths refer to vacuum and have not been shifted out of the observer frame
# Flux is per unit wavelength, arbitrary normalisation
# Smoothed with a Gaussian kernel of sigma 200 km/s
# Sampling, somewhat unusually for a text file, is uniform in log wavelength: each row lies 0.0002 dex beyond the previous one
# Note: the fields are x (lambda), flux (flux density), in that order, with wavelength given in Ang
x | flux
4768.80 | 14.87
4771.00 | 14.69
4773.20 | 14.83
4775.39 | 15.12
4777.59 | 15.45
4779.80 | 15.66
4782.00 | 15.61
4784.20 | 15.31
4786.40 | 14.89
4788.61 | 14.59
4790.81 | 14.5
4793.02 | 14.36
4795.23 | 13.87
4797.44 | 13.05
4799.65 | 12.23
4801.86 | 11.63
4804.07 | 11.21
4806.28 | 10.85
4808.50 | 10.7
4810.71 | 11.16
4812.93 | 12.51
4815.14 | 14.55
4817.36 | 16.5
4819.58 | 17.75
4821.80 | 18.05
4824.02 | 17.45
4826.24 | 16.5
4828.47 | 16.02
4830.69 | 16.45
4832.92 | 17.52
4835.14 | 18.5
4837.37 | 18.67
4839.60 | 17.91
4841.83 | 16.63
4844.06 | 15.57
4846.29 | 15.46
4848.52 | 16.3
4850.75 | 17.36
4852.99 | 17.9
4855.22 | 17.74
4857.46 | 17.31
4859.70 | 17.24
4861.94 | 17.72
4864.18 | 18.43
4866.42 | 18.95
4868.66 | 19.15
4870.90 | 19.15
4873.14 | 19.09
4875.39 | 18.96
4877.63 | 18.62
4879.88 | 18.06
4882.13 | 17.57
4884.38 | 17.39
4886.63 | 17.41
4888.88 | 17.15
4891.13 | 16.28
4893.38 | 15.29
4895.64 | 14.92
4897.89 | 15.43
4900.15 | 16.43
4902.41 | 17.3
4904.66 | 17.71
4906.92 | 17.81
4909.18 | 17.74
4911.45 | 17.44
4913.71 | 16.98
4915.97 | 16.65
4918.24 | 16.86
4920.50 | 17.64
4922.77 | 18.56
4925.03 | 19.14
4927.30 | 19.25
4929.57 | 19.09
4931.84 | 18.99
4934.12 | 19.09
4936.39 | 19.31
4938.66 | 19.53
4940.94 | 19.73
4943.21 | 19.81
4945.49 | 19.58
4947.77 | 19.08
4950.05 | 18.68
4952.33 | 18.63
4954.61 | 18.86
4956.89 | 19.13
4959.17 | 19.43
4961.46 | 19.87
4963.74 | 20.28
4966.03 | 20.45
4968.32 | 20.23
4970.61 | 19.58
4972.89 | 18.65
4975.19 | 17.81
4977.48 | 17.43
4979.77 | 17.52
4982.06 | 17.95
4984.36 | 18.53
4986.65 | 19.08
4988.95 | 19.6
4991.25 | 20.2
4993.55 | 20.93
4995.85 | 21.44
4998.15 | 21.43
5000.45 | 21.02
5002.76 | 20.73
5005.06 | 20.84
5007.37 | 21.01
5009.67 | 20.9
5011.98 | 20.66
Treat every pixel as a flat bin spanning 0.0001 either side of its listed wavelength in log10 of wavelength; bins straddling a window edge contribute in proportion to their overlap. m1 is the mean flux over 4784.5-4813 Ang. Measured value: 12.8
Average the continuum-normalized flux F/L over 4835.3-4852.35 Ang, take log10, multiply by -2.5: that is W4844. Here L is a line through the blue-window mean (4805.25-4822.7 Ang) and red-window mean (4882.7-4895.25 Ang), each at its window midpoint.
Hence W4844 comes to -0.13 mag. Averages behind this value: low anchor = 14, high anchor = 16.6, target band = 17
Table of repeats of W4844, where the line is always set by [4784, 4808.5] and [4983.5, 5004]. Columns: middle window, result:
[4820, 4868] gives -0.168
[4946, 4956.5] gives -0.005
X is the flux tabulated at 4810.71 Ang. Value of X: 11.16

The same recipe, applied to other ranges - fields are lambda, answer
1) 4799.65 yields 12.23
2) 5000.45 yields 21.02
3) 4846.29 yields 15.46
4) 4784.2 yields 15.31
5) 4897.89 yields 15.43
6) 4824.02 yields 17.45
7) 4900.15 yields 16.43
